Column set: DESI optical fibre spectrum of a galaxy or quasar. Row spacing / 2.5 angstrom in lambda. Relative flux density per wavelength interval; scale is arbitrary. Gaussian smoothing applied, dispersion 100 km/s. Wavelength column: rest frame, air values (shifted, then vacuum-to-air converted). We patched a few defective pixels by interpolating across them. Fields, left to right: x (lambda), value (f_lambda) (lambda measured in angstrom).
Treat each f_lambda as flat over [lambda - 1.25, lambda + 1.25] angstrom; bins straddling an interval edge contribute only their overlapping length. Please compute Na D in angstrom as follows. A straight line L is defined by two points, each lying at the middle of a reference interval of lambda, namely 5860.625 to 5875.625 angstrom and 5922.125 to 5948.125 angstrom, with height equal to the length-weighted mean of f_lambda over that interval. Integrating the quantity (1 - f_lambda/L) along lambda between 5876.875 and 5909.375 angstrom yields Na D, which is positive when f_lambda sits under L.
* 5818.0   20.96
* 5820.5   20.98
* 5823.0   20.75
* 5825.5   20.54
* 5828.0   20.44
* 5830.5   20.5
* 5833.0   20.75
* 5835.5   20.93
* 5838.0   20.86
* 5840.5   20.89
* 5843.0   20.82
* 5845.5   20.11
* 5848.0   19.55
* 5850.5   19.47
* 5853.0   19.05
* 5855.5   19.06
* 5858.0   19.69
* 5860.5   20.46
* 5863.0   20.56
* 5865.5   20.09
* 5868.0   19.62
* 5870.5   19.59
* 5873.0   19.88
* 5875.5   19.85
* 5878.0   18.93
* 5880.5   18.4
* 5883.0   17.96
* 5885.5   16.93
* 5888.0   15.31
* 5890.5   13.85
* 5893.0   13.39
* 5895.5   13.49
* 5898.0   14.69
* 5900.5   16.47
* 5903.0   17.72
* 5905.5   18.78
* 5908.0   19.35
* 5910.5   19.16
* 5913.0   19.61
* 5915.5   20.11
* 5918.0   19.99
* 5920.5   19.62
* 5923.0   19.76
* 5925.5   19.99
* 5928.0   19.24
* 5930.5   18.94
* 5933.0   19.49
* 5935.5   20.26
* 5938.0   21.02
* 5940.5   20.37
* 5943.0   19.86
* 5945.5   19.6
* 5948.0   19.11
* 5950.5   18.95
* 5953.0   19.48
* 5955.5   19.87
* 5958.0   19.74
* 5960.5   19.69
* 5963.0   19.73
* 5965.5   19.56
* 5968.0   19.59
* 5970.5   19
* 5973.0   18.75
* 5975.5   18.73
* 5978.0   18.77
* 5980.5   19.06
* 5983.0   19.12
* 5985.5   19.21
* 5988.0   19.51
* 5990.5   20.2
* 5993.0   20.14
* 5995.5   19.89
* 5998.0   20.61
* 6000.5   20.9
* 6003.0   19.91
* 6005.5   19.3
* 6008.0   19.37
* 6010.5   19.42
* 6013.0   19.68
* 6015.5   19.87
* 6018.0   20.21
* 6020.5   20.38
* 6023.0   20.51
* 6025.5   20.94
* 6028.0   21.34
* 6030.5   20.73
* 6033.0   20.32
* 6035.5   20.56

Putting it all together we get 5.48 angstrom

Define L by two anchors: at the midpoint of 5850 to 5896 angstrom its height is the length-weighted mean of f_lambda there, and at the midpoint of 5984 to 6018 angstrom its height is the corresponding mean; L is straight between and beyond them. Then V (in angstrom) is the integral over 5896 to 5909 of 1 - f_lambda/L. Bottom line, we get 1.0 angstrom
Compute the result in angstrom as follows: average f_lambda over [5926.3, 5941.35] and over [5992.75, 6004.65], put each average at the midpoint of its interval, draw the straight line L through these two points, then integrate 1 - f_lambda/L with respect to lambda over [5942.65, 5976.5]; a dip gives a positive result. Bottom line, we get 1.1 angstrom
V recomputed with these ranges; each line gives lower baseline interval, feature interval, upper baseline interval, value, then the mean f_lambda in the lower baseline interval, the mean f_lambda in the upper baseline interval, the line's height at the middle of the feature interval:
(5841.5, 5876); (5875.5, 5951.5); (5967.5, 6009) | 5.2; 19.9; 19.5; 19.7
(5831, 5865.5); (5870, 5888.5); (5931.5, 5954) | 1.5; 20.2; 19.8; 20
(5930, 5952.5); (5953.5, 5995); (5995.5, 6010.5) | 0.9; 19.8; 20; 19.9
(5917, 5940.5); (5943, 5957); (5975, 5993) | 0.1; 19.8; 19.3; 19.6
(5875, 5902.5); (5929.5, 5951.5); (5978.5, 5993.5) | -2.2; 16.2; 19.5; 18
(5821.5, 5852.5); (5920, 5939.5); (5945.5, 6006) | 0.0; 20.4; 19.5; 19.8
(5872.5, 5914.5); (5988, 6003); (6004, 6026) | -0.6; 17.3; 19.9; 19.5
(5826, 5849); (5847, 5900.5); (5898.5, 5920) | 4.5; 20.5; 18.8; 19.7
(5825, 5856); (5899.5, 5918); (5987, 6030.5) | 1.2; 20.2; 20.1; 20.2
